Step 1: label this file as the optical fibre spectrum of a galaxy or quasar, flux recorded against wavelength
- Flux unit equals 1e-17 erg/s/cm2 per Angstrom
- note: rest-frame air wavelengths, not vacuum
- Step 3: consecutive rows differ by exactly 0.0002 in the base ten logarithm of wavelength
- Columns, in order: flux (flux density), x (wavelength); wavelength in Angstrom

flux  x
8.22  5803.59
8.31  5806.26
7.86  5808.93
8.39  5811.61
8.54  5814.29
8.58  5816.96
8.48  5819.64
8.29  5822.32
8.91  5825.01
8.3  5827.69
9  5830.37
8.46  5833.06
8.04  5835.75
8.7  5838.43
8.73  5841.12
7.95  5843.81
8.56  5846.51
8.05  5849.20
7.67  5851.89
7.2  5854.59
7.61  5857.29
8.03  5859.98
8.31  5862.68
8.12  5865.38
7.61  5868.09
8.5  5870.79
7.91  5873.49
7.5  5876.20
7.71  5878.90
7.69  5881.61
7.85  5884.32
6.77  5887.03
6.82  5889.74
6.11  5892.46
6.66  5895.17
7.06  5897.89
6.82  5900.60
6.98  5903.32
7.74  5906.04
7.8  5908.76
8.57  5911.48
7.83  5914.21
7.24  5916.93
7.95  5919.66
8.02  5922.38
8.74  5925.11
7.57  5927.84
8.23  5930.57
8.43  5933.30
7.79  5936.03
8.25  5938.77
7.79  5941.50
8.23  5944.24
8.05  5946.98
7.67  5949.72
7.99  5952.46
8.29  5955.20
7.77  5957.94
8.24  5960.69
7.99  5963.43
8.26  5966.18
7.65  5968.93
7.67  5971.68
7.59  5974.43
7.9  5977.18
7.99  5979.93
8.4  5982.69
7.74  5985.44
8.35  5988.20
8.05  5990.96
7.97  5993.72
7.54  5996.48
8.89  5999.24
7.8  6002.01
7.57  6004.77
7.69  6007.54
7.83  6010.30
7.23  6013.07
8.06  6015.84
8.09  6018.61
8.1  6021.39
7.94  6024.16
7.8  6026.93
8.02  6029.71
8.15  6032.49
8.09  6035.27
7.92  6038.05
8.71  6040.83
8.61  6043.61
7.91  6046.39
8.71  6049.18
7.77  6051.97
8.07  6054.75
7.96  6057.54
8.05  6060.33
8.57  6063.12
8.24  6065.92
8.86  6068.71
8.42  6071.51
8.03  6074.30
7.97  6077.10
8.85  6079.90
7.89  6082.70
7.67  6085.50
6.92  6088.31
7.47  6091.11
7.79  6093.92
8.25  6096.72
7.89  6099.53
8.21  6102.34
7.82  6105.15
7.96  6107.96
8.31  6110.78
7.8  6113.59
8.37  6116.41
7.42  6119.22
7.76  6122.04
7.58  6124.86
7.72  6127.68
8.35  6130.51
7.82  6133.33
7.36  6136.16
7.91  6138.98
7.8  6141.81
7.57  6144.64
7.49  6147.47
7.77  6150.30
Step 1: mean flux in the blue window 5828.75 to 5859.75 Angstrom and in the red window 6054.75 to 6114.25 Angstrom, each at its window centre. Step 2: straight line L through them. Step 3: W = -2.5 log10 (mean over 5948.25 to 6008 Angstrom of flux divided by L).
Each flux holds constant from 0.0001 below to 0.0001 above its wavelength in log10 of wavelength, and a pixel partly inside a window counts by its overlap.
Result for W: 0.02 mag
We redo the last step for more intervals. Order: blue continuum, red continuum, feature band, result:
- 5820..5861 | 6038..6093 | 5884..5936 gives 0.09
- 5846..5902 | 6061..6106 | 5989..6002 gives -0.03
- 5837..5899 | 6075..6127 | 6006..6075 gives -0.04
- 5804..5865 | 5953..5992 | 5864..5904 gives 0.12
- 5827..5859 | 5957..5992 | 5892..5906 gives 0.18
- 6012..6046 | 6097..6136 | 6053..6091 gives -0.01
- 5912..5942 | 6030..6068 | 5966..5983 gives 0.03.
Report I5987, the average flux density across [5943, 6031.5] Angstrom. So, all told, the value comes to 7.95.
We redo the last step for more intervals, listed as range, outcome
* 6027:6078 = 8.22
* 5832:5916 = 7.71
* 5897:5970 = 7.89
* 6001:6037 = 7.88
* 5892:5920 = 7.36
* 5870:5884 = 7.84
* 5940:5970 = 8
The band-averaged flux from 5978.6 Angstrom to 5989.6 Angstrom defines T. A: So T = 8.12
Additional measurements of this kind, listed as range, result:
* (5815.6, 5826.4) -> 8.57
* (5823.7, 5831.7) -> 8.74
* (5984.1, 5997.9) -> 7.93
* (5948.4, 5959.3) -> 7.94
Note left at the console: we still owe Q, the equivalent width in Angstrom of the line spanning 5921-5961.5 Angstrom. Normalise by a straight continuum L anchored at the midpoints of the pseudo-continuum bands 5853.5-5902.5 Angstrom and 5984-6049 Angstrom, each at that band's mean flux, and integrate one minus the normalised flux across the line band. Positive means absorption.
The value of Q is -1.9 Angstrom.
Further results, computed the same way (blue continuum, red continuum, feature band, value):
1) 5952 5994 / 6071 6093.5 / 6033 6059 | -0.9 Angstrom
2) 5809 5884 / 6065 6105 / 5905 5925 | 0.5 Angstrom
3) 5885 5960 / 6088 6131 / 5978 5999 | -0.8 Angstrom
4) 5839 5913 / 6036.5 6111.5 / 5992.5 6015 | 0.3 Angstrom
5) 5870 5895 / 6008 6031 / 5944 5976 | -1.2 Angstrom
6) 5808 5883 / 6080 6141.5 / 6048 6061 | -0.3 Angstrom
